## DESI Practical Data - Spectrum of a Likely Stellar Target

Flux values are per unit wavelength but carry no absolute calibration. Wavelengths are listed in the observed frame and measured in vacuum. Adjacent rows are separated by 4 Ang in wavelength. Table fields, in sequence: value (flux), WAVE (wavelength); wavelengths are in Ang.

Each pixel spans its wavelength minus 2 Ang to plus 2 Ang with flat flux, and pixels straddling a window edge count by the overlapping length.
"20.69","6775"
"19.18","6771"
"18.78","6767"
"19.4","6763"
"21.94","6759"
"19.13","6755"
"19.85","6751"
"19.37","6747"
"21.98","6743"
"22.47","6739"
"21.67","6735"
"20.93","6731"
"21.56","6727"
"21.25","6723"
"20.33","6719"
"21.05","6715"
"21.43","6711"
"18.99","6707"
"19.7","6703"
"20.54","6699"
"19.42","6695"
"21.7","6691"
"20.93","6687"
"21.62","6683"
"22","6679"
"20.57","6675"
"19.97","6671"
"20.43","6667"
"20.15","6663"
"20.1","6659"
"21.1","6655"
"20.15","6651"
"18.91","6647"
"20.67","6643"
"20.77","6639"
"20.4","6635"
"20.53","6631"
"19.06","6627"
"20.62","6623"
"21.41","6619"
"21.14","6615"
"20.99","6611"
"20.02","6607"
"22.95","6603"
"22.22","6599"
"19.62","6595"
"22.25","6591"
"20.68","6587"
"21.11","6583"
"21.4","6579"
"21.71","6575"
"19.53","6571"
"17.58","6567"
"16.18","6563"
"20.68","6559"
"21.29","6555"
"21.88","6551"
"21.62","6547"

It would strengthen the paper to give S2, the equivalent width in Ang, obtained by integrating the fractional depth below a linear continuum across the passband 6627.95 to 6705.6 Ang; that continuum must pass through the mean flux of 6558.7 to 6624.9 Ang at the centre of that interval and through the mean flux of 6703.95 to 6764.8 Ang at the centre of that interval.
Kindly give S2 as 0.7 Ang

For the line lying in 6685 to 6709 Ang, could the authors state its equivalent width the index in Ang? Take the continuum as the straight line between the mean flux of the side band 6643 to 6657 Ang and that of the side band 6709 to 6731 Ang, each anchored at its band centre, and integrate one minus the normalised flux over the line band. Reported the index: 0.66 Ang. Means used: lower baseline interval 20.1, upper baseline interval 21.1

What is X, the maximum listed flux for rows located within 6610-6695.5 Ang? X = 22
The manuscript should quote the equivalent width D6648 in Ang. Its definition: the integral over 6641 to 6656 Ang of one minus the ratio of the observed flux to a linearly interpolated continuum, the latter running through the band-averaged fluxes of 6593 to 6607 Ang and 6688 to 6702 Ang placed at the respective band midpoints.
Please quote 0.6 Ang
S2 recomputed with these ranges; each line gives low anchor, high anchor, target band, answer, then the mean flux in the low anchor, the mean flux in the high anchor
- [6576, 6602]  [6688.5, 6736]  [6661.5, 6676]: 0.4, 21.3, 20.7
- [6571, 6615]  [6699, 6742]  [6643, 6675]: 1.4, 21.2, 20.9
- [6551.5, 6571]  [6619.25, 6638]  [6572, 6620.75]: -3.6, 19.2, 20.3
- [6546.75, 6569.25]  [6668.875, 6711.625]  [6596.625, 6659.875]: -1.6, 19.7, 20.6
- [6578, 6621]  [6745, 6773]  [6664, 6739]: -2.2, 21.3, 19.7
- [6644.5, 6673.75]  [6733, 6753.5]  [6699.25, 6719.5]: 0.3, 20.1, 21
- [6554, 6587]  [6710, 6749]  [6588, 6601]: -0.8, 19.9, 21.2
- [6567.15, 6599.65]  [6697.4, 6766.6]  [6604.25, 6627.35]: 0.1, 20.8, 20.6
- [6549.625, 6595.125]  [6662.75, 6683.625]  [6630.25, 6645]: 0.0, 20.3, 20.8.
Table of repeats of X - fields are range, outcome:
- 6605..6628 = 21.41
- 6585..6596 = 22.25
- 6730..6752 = 22.47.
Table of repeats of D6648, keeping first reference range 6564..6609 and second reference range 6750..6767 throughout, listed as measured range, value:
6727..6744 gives -1.43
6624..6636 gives 0.30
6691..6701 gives -0.05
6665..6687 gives -0.66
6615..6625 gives -0.23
